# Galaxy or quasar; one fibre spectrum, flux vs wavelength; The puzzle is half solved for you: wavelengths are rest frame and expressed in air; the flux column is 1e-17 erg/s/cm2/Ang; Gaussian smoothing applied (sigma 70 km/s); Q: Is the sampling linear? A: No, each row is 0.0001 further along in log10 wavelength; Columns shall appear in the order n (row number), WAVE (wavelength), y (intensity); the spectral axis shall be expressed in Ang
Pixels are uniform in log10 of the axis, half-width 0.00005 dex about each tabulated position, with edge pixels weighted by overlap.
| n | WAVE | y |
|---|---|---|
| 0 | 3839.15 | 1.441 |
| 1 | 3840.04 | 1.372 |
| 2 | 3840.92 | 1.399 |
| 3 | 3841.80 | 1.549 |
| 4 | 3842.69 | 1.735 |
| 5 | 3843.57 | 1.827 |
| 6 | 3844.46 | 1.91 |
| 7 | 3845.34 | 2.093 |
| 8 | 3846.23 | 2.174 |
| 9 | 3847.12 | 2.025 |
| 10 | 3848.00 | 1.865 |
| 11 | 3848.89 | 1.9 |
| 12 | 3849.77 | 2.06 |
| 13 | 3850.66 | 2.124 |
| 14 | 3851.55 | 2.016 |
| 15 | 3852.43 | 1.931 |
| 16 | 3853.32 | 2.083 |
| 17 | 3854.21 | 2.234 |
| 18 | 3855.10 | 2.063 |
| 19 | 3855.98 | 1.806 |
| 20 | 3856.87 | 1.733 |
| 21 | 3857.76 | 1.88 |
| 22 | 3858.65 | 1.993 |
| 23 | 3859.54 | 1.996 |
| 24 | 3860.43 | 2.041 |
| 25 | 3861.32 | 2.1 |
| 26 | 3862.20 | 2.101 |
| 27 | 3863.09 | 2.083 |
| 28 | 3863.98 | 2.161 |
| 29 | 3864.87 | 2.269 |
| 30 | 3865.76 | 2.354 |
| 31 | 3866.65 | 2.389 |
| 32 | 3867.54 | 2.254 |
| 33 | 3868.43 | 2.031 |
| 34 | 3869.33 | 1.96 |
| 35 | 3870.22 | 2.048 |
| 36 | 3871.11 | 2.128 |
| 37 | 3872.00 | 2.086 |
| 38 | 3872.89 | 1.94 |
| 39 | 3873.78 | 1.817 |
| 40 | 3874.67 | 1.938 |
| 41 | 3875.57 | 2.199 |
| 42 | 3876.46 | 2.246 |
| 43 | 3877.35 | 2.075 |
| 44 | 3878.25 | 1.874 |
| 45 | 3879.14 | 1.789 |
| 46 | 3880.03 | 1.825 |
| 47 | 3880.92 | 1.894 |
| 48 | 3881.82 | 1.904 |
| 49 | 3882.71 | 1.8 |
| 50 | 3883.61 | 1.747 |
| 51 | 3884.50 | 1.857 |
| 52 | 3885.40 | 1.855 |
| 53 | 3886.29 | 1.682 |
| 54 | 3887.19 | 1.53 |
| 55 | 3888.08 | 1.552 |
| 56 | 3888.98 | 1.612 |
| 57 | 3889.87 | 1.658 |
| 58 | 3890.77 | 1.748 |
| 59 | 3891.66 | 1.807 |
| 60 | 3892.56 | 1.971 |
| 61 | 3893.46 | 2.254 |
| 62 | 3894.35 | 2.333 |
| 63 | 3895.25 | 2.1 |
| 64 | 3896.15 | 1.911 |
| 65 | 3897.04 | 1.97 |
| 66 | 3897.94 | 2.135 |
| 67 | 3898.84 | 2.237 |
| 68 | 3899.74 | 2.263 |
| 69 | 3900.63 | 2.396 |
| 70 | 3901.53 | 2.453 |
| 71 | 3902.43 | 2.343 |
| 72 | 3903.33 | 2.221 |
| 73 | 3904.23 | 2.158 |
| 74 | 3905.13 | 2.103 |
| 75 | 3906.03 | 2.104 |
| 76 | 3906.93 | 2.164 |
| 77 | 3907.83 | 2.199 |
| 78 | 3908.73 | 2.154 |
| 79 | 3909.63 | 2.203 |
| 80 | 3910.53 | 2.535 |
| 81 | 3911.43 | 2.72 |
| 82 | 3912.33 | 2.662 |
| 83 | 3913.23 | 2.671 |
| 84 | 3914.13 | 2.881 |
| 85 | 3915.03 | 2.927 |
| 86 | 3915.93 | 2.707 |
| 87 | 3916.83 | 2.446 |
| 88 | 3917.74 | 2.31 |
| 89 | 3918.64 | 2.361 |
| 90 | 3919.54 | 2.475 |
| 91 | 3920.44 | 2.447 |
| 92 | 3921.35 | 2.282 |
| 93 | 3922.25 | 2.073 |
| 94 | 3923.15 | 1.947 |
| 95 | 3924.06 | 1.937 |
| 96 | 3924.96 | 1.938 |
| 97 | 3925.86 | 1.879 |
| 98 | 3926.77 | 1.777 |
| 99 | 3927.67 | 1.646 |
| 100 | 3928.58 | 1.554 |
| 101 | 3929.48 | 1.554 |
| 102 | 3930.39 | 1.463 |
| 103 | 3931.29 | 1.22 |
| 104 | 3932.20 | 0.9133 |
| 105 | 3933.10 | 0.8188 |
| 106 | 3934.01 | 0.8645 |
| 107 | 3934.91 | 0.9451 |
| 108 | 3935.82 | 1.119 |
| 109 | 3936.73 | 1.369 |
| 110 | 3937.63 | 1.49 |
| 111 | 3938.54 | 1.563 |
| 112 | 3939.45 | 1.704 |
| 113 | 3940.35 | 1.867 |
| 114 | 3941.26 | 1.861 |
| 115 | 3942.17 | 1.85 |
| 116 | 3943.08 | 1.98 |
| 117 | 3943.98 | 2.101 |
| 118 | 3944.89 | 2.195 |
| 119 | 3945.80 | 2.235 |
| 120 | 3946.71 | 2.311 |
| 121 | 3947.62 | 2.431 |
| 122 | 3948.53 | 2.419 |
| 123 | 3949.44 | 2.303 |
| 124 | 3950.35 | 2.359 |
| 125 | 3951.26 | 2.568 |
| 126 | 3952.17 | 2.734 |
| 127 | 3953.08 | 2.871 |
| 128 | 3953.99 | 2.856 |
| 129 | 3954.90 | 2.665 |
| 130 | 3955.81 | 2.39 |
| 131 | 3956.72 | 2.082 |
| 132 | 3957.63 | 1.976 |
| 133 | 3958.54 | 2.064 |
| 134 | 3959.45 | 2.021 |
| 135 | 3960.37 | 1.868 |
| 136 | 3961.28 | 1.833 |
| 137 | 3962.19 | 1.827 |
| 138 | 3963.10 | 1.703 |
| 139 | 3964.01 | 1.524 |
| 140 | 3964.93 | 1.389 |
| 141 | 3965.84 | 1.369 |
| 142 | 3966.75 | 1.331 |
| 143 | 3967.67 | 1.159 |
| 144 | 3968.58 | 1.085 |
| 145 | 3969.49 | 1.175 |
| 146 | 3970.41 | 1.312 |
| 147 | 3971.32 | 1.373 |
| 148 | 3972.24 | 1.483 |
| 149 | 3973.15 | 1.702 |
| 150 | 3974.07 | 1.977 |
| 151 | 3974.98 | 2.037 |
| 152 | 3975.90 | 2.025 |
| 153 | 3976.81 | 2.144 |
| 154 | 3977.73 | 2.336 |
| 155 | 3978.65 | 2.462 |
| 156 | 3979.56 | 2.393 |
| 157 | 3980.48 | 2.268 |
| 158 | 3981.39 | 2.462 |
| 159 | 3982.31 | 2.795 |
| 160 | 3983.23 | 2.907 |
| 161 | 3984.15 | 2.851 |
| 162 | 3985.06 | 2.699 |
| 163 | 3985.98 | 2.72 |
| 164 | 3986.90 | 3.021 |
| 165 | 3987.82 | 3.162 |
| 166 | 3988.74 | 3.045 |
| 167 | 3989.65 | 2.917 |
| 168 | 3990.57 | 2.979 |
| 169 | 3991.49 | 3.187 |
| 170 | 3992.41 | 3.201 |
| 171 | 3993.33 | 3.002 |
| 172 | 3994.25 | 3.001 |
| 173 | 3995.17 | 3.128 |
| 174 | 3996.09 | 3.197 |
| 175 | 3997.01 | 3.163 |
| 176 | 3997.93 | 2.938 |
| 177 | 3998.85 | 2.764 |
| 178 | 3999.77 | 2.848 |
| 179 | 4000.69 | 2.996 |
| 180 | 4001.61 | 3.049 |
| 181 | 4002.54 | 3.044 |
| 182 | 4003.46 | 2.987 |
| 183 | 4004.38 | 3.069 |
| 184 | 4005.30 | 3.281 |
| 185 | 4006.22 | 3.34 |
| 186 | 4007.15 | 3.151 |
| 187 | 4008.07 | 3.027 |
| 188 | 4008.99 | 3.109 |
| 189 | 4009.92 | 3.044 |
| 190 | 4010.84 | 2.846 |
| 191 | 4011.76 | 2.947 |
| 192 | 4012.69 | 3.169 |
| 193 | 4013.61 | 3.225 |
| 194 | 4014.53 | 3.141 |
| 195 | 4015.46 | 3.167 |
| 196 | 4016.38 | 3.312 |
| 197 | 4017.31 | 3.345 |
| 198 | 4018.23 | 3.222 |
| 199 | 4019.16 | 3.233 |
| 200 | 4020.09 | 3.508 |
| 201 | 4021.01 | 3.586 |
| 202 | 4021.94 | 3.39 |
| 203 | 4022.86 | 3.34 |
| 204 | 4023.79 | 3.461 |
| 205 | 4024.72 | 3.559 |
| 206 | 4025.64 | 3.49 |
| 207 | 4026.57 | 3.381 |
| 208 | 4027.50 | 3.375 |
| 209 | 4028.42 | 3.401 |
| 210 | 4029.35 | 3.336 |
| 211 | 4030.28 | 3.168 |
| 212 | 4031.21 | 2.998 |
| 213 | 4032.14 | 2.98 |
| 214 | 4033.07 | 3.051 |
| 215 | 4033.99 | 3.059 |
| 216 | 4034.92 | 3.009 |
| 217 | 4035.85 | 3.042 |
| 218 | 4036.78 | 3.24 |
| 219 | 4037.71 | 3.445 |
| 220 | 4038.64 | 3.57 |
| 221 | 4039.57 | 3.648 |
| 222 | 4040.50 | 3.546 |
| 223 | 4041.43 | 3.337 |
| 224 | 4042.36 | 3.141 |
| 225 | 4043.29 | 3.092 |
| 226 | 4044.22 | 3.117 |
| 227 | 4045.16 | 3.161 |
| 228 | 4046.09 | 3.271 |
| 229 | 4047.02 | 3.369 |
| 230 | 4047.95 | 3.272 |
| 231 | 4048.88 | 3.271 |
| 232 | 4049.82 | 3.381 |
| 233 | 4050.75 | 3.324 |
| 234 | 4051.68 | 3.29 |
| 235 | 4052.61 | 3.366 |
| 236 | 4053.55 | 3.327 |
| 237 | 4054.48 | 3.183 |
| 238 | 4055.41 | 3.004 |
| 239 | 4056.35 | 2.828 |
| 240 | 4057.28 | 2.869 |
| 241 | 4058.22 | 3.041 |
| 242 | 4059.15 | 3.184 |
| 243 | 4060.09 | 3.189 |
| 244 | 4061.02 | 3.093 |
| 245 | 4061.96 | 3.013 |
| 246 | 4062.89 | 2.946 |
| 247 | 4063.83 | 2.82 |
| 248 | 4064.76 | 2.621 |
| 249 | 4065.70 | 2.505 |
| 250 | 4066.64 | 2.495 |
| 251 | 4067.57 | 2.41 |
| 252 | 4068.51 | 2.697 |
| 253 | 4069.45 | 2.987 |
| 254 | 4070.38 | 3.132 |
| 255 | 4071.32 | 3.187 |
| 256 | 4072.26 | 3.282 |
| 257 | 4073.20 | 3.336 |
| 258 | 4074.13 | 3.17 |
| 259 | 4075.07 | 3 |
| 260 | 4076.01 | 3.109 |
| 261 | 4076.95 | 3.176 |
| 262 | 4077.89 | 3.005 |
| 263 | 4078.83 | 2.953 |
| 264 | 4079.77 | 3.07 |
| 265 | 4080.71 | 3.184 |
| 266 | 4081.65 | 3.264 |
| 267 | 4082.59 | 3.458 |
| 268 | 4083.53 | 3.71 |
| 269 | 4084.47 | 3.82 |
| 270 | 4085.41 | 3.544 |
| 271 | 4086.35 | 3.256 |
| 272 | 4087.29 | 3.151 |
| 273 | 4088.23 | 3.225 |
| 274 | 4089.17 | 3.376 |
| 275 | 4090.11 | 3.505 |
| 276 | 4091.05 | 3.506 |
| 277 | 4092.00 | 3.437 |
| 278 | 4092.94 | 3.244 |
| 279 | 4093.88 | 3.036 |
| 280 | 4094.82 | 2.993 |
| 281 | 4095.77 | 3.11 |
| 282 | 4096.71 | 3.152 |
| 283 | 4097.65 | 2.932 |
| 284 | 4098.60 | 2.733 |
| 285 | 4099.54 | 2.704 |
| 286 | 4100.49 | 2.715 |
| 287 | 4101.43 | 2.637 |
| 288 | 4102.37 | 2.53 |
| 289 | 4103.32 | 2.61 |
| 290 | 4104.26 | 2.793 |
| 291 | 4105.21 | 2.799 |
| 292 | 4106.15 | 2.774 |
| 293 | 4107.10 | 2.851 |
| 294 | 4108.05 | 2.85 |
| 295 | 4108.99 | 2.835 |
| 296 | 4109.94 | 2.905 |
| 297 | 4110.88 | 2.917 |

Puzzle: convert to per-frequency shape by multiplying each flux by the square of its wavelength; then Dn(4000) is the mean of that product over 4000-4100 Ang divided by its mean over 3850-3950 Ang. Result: 1.71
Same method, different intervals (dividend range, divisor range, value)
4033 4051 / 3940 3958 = 1.49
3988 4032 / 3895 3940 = 1.66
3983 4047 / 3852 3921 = 1.60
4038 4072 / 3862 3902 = 1.69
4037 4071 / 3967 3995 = 1.36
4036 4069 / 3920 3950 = 1.87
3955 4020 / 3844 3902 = 1.35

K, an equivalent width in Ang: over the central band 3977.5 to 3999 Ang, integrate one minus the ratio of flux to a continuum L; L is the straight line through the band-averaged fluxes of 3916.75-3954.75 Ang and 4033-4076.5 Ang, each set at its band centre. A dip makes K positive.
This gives -3.6 Ang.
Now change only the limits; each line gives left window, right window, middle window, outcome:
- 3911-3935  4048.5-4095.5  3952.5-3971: 3.67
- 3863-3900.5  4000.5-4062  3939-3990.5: 9.99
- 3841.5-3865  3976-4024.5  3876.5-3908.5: 3.86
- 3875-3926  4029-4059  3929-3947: 6.38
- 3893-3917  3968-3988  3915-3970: 8.88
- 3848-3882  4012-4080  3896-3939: 6.16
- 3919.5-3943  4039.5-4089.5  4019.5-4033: -3.17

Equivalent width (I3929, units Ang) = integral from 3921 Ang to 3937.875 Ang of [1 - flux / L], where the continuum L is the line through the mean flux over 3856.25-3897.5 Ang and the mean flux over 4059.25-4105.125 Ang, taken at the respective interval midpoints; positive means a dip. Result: 5.49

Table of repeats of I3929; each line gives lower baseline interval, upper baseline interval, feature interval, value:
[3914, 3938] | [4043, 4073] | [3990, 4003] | -2.9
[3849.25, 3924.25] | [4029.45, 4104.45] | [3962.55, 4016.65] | 2.6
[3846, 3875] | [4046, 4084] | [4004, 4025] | -3.0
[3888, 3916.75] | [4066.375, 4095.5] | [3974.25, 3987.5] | 0.8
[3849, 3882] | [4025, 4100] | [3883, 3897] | 2.2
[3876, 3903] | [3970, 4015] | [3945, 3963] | 1.2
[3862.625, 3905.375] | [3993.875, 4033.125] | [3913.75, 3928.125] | 0.6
